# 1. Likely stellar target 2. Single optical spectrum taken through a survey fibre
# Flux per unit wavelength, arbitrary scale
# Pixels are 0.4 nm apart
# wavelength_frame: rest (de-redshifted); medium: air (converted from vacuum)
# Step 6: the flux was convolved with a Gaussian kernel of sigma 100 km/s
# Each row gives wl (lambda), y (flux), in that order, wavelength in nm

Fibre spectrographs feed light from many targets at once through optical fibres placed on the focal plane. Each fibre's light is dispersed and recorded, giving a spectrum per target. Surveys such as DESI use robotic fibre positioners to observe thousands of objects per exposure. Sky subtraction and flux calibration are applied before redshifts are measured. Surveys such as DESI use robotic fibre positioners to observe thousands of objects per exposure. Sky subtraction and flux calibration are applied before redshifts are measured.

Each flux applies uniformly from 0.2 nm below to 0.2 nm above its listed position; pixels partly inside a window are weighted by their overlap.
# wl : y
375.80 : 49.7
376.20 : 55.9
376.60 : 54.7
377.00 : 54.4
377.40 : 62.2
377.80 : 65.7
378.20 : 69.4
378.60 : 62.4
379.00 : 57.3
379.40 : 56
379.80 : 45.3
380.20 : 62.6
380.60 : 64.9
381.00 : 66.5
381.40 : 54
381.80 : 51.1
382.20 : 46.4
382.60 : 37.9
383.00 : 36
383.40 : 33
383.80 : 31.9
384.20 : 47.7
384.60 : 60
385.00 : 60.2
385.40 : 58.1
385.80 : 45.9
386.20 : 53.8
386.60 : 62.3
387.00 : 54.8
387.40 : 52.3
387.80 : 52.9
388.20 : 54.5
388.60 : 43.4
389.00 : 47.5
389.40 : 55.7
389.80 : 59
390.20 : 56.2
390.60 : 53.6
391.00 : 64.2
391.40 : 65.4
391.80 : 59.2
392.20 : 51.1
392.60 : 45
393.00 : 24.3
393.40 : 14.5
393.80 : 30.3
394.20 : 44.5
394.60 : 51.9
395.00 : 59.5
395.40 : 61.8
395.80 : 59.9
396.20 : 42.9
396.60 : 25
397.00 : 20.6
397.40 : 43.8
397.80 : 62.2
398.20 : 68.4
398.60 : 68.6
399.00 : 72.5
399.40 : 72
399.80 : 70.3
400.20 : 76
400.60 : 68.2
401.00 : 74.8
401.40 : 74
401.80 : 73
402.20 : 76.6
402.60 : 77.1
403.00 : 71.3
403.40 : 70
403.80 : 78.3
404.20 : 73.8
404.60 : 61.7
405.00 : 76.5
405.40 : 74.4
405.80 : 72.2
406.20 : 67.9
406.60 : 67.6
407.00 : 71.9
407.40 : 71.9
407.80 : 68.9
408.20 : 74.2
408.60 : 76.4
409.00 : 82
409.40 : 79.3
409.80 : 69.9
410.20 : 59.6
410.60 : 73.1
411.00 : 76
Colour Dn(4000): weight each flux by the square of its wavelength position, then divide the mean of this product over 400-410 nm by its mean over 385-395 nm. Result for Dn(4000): 1.6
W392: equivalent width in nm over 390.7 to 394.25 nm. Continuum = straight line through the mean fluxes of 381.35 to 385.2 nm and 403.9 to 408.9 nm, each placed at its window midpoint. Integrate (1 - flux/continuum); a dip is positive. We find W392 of 0.71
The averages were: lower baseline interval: 45.5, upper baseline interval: 71.8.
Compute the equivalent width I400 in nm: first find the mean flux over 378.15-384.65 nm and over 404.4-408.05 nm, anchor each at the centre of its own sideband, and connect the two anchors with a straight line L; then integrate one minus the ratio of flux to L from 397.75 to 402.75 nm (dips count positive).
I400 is -0.47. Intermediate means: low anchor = 51.3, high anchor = 70.4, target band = 72.1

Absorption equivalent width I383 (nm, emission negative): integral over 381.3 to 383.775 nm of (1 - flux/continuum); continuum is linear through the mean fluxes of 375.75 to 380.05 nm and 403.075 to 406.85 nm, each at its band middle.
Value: 0.75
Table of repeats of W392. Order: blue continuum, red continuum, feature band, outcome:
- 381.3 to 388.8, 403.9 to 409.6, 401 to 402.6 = -0.18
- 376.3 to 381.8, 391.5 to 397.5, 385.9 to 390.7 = -0.43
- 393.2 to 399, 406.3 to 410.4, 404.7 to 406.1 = -0.14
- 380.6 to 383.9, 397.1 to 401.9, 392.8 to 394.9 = 0.91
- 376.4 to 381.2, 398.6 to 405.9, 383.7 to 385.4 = 0.30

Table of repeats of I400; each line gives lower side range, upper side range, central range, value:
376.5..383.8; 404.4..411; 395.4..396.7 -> 0.35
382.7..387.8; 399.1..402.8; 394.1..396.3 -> 0.36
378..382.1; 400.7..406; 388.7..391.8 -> 0.38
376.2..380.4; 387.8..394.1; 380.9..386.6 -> 0.56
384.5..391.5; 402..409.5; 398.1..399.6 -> -0.10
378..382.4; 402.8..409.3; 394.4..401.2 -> 0.93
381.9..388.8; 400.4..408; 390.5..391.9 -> -0.13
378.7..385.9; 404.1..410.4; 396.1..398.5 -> 0.71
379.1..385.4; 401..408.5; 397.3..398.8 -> 0.09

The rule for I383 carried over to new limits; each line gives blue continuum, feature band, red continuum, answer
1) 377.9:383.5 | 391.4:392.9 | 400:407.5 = 0.27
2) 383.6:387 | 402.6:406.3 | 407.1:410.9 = -0.17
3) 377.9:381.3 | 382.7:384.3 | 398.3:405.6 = 0.67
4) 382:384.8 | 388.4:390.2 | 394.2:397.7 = -0.33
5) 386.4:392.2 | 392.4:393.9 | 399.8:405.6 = 0.80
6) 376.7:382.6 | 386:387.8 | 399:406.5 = 0.20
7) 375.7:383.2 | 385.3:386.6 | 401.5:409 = 0.13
